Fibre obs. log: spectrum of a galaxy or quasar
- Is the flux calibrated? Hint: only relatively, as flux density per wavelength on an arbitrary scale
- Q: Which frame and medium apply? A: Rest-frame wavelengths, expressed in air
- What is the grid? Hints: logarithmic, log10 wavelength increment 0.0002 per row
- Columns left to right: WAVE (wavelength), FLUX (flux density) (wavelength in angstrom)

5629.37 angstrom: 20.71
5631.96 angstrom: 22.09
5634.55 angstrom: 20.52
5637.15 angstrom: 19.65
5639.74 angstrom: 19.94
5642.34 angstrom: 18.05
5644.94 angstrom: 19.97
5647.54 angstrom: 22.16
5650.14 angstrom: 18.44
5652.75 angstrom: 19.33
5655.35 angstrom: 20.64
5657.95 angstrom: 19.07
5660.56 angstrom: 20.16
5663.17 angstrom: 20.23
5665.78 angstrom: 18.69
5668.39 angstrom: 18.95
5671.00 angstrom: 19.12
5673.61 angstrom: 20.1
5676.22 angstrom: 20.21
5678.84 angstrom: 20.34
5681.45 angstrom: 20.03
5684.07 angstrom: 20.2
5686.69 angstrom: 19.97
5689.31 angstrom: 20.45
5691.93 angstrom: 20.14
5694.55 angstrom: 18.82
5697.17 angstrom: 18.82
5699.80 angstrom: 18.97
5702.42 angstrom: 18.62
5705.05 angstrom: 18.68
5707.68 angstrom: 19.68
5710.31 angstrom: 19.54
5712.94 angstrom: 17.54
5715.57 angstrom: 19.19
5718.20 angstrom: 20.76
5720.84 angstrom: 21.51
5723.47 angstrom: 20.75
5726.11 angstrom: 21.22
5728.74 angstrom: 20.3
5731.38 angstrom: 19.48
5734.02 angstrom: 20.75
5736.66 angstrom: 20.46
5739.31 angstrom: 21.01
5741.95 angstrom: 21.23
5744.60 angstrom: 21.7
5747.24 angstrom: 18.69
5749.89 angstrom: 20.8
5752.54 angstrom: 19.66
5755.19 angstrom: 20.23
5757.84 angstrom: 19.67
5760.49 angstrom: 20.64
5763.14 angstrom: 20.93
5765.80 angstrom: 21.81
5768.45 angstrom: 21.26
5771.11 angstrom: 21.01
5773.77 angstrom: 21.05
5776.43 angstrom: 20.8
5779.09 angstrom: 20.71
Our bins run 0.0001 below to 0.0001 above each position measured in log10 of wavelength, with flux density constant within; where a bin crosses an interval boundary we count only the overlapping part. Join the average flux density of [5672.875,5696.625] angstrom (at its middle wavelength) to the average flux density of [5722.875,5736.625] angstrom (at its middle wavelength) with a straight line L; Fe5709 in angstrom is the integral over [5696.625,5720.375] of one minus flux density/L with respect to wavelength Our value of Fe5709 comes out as 1.3 angstrom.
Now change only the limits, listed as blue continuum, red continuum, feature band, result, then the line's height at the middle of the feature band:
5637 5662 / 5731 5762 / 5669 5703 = 0.52 angstrom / 20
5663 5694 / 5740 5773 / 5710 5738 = 0.21 angstrom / 20.3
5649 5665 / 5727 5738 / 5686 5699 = 0.22 angstrom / 19.9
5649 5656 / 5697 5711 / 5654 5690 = -1.14 angstrom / 19.2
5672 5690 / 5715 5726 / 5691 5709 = 1.18 angstrom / 20.4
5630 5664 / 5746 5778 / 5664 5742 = 1.74 angstrom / 20.3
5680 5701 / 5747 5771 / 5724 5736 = -0.18 angstrom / 20.2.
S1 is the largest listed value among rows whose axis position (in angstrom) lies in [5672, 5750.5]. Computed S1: 21.7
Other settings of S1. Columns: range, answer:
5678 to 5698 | 20.45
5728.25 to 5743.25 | 21.23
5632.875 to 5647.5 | 20.52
